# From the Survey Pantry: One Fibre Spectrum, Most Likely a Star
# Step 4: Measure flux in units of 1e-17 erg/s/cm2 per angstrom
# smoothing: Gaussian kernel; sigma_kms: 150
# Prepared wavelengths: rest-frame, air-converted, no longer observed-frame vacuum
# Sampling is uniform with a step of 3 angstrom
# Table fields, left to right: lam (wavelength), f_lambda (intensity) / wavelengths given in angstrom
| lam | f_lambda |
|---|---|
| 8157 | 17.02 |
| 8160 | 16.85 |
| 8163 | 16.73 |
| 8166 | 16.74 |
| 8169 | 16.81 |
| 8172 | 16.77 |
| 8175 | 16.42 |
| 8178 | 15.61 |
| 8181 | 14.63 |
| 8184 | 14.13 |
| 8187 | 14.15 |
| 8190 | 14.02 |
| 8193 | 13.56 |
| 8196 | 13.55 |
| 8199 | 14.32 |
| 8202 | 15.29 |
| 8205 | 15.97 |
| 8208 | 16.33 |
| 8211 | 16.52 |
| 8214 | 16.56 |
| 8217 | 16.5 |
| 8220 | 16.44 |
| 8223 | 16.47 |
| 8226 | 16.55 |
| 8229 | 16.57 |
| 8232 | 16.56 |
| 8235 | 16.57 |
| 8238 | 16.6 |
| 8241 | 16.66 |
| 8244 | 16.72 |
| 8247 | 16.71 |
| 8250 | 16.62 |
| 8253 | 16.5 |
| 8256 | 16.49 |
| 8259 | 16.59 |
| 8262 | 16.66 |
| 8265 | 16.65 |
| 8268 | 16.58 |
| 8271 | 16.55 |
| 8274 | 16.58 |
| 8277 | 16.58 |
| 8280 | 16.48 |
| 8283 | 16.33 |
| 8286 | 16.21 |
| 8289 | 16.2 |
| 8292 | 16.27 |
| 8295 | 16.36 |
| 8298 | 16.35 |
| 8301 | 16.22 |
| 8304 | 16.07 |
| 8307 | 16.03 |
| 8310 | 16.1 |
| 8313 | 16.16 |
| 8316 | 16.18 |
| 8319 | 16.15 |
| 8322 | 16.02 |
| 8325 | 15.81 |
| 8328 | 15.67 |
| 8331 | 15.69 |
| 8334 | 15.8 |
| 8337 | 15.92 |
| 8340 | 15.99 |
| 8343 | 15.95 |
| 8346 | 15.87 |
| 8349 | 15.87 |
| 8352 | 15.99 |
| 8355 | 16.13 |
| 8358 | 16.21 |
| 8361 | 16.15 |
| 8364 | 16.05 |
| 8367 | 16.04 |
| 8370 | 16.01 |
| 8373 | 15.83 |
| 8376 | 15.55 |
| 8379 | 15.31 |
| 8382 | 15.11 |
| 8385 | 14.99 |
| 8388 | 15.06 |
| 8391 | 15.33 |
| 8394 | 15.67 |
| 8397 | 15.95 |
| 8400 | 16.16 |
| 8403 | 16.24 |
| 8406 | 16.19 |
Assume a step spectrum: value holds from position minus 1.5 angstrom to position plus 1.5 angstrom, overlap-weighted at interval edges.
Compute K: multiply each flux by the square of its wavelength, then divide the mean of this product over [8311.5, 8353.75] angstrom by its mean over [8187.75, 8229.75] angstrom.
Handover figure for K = 1.05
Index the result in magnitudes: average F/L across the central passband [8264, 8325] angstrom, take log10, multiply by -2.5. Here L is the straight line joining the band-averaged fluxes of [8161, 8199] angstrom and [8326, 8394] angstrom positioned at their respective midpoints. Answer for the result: -0.049 mag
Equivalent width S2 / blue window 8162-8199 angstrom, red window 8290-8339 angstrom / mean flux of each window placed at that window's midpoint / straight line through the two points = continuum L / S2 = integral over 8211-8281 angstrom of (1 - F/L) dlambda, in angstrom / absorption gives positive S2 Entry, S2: -4.3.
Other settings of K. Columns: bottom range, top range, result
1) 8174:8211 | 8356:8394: 1.10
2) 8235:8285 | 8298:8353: 0.98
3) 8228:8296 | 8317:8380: 0.98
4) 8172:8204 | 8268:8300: 1.14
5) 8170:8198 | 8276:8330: 1.13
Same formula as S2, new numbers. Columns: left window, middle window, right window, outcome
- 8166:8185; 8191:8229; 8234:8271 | 1.2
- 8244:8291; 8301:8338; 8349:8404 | 0.4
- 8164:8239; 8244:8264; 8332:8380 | -1.0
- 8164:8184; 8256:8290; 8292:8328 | -0.9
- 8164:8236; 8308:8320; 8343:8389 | -0.3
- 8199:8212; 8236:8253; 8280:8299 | -0.6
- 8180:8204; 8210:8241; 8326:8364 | -4.1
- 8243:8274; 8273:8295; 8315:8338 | 0.0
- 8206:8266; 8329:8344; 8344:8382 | 0.2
